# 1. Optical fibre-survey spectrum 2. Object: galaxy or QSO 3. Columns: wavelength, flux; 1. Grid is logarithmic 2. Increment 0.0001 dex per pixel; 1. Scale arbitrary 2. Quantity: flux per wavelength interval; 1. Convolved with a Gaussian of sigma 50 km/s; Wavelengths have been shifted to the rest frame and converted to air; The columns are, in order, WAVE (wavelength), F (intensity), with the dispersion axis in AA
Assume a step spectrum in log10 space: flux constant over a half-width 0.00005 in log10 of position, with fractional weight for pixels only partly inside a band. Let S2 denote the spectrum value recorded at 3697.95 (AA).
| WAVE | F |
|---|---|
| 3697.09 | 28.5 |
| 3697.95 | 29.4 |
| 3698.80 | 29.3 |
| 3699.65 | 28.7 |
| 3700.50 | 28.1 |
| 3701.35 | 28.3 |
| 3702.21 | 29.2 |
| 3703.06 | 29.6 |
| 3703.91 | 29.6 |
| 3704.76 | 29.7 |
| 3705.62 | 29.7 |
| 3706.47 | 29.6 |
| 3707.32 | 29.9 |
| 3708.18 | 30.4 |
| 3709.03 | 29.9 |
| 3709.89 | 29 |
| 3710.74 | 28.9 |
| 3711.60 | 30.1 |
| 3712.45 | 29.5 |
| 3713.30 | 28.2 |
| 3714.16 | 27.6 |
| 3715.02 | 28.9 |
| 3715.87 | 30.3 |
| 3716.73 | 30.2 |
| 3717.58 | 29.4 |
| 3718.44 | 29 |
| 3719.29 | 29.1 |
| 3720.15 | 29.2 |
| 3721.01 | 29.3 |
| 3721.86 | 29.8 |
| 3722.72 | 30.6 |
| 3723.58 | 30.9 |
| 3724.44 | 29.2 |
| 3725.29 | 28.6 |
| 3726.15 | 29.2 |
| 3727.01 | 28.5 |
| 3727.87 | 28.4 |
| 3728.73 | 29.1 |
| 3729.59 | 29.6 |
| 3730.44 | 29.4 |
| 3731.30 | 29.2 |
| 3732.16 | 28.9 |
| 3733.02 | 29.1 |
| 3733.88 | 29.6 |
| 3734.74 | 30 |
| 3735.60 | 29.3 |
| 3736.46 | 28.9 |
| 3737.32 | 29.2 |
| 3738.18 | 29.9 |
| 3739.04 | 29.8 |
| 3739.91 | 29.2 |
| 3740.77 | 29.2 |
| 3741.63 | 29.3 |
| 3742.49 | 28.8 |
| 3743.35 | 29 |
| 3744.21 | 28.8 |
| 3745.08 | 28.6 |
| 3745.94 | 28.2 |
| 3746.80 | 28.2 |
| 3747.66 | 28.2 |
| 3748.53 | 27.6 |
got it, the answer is 29.4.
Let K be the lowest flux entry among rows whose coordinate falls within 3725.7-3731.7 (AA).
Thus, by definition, 28.4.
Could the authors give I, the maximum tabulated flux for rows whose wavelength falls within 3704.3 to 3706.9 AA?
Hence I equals 29.7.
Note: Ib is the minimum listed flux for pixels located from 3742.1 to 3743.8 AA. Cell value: 28.8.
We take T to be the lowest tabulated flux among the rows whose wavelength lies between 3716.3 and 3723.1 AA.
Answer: 29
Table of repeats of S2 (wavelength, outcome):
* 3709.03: 29.9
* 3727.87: 28.4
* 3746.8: 28.2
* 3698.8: 29.3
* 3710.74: 28.9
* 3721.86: 29.8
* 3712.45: 29.5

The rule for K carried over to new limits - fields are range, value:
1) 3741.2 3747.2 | 28.2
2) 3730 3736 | 28.9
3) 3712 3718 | 27.6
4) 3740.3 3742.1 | 29.2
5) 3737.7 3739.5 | 29.8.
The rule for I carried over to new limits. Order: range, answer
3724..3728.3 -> 29.2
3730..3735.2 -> 30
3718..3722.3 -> 29.8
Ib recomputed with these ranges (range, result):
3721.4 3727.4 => 28.5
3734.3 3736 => 29.3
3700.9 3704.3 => 28.3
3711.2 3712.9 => 29.5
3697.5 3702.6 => 28.1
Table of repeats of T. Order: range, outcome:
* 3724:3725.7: 28.6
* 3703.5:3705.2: 29.6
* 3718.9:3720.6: 29.1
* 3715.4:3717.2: 30.2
